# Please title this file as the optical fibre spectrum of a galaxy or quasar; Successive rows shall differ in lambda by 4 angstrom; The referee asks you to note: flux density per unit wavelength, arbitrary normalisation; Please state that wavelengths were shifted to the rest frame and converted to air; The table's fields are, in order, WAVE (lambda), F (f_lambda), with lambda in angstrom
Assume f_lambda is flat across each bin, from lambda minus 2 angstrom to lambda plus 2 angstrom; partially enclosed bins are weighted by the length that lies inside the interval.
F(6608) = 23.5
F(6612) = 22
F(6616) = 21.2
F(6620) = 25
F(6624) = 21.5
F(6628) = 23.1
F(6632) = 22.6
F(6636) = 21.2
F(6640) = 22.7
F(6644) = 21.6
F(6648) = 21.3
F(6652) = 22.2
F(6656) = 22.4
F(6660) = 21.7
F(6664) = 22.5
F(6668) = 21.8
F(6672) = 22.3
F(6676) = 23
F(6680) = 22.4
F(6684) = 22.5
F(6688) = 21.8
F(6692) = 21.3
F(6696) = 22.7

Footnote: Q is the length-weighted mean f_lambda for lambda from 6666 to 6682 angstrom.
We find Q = 22.4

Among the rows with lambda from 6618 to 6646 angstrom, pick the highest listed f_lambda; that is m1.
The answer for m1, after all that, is 25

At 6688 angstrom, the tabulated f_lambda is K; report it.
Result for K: 21.8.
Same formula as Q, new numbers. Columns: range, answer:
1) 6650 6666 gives 22.2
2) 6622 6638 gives 22.1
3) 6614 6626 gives 22.6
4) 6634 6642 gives 21.9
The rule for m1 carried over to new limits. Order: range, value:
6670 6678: 23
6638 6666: 22.7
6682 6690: 22.5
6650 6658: 22.4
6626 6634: 23.1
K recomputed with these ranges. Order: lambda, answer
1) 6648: 21.3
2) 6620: 25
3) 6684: 22.5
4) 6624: 21.5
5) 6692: 21.3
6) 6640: 22.7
